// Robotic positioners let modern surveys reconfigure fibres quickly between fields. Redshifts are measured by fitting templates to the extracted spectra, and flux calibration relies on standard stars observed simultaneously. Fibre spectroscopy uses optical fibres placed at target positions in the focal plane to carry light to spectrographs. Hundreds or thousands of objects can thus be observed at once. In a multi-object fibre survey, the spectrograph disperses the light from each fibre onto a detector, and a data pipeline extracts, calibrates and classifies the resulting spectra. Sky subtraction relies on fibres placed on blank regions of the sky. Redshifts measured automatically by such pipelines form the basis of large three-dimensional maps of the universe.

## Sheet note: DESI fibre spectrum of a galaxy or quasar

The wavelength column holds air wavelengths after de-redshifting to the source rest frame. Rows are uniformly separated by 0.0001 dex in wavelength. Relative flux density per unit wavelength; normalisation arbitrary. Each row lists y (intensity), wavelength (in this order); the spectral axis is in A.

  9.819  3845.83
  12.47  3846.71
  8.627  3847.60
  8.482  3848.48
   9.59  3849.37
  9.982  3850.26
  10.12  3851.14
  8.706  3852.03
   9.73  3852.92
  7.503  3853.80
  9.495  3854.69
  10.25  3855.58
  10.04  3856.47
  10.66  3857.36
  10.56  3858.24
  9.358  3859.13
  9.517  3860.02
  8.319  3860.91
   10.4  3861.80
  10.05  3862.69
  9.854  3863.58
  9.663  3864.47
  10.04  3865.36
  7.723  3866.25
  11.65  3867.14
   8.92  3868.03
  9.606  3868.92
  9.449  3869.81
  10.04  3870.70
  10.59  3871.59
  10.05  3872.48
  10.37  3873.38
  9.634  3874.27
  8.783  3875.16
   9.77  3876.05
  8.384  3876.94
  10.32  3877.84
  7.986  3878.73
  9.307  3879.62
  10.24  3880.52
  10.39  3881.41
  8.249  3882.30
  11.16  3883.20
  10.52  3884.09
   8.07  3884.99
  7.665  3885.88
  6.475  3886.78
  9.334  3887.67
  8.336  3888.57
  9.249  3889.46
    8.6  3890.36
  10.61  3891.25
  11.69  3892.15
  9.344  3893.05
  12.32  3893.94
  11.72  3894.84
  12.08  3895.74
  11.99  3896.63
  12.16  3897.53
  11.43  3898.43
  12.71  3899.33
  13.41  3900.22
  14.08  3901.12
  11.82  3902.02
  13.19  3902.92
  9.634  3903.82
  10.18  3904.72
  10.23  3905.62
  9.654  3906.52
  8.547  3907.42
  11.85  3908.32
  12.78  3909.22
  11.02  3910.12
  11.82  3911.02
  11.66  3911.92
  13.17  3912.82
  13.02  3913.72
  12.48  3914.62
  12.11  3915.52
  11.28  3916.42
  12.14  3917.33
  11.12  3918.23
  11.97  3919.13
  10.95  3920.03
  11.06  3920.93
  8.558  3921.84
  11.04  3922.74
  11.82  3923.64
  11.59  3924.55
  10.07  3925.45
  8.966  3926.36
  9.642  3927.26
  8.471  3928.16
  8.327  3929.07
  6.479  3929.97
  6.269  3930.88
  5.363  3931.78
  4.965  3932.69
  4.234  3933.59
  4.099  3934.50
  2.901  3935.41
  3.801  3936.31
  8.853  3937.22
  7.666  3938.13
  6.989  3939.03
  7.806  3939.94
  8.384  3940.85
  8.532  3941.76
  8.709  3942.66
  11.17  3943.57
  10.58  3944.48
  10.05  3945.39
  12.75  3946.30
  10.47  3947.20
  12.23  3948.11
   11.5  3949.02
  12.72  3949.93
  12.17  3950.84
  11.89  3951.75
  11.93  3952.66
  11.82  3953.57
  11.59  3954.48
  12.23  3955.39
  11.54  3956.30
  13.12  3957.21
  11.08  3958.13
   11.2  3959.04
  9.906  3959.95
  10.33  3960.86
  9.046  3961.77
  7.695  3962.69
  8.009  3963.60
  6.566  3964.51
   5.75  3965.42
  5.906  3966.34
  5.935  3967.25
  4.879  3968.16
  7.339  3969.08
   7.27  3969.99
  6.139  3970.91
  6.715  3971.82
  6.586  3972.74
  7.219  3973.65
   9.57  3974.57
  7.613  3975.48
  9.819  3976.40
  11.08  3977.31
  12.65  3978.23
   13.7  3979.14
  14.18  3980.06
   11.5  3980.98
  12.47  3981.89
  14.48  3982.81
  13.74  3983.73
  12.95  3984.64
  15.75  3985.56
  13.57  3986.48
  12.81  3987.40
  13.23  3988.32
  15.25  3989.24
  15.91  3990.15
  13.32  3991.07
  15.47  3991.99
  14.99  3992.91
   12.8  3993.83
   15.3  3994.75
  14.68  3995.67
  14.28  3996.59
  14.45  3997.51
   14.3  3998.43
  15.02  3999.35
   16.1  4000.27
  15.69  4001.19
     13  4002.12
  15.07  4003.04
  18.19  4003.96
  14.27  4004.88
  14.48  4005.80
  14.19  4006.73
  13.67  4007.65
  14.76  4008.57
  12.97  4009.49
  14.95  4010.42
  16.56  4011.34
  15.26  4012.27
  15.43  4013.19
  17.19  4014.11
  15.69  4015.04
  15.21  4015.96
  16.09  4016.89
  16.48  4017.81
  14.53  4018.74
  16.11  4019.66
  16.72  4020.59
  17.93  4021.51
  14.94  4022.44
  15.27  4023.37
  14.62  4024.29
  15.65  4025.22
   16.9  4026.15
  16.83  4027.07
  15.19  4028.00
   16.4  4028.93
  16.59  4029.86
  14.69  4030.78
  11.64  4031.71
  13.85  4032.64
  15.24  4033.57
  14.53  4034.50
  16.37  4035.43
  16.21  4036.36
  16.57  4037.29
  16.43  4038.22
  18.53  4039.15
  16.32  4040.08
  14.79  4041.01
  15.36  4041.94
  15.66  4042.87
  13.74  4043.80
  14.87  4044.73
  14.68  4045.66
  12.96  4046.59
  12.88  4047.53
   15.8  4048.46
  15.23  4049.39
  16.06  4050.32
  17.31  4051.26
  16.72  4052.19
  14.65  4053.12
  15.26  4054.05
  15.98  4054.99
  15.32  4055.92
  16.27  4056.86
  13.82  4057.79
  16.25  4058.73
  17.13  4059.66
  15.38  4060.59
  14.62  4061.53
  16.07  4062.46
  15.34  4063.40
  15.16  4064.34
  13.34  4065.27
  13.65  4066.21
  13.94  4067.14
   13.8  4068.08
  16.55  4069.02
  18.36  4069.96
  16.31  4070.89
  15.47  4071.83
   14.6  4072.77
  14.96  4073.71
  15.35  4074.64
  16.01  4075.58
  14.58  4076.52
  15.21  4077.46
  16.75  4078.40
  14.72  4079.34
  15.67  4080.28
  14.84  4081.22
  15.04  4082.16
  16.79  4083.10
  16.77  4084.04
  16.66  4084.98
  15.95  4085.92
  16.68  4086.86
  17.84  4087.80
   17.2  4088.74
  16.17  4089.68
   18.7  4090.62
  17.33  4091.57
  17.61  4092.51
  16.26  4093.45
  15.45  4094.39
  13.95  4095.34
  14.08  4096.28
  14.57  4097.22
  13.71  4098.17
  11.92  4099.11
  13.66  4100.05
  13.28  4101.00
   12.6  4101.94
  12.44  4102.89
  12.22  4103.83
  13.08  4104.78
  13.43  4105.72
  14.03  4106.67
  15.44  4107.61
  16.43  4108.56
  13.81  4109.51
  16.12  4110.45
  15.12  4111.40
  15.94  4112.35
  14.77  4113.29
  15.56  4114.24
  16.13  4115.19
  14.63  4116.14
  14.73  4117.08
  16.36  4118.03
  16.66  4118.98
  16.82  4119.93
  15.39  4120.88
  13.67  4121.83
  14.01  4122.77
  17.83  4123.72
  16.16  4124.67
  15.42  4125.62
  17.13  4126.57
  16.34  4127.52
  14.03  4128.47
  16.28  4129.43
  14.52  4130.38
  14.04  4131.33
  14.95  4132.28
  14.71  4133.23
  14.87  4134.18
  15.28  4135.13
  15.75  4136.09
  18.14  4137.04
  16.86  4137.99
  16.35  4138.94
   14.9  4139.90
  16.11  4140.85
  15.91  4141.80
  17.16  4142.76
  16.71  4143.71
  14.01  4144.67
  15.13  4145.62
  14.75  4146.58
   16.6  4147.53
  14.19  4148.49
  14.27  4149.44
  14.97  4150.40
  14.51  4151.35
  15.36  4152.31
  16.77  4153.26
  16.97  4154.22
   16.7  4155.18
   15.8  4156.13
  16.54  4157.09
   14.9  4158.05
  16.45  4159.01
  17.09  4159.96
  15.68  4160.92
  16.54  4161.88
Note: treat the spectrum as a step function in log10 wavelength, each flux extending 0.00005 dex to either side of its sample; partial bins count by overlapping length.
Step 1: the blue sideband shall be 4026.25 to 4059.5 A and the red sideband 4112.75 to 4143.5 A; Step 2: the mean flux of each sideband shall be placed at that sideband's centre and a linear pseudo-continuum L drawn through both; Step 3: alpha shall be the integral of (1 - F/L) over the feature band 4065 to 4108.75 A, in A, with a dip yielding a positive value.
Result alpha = 1.1 A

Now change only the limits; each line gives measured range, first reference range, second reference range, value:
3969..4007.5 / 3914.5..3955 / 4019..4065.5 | -0.9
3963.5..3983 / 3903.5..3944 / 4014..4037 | 5.7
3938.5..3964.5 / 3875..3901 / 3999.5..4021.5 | 4.8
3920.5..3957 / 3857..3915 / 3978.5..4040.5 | 9.2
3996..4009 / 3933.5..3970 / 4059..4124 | -4.0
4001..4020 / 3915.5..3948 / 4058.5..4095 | -3.8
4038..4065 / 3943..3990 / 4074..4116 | -3.5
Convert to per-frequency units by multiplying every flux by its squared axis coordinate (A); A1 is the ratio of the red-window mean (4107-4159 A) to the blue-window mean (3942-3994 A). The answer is 1.6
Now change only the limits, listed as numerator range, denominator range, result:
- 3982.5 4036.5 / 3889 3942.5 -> 1.59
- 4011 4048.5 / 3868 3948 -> 1.68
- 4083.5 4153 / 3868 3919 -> 1.62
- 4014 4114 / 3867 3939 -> 1.69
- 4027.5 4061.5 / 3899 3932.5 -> 1.53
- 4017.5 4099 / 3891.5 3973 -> 1.69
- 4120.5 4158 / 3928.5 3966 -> 1.90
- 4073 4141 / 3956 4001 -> 1.44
